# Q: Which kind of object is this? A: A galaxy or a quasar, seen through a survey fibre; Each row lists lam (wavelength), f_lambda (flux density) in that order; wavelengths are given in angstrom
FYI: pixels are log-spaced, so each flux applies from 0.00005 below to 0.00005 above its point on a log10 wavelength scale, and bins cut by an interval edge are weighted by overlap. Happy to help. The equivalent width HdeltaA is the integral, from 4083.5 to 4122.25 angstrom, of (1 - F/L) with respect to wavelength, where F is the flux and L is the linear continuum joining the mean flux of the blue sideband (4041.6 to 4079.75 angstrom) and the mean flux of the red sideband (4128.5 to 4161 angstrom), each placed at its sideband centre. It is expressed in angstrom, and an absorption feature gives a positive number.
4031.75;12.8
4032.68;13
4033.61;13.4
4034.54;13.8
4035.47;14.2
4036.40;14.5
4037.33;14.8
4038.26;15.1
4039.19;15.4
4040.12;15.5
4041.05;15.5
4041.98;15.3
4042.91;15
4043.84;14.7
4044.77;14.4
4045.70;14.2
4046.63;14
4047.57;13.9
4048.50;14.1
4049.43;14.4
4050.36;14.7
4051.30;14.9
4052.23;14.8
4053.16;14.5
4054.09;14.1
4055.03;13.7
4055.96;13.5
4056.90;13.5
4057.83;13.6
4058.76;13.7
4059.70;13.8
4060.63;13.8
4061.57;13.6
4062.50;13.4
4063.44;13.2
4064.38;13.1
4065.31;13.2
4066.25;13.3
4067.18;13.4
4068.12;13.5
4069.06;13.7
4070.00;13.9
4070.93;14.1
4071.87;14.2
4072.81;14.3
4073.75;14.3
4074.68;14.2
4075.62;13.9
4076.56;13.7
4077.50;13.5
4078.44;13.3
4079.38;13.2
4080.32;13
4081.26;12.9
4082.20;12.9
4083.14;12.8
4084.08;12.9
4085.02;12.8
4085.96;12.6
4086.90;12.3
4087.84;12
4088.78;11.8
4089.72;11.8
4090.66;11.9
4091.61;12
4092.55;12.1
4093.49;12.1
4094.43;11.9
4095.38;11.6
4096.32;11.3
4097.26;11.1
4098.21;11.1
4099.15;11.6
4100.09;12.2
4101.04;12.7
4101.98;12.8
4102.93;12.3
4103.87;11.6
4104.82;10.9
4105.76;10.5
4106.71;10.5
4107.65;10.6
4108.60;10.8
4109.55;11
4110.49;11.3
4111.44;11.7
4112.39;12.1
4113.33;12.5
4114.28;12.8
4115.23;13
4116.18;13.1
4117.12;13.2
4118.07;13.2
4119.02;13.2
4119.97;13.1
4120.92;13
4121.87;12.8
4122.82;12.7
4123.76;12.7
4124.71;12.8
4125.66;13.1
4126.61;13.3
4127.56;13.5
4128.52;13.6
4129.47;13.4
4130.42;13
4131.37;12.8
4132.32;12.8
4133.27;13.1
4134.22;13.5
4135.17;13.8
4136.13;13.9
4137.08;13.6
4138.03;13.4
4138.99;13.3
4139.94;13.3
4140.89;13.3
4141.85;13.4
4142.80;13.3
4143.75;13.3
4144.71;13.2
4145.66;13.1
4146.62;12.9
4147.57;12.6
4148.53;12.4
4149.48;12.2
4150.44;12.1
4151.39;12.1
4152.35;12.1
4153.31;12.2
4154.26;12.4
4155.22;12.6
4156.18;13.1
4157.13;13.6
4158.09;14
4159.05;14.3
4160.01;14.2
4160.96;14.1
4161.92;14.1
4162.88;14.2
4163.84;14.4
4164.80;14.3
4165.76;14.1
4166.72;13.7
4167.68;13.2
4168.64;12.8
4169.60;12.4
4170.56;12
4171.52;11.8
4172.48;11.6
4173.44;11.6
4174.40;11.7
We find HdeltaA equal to 4.25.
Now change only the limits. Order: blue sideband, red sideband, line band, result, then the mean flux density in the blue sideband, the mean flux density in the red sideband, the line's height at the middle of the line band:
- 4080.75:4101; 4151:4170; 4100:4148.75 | 0.1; 12.1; 13.4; 12.7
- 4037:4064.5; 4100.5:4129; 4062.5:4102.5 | 1.5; 14.3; 12.3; 13.3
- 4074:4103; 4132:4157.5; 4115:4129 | -0.3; 12.5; 13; 12.8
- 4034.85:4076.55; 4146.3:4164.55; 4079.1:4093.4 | 1.4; 14.1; 13.2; 13.8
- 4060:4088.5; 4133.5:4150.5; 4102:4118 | 1.7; 13.4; 13.2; 13.3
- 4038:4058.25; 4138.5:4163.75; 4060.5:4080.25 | 0.8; 14.5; 13.1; 14.2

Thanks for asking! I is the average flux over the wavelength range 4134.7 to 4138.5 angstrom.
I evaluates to 13.7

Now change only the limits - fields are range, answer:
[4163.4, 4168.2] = 13.9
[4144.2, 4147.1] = 13.1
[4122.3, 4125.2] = 12.8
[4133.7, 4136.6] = 13.7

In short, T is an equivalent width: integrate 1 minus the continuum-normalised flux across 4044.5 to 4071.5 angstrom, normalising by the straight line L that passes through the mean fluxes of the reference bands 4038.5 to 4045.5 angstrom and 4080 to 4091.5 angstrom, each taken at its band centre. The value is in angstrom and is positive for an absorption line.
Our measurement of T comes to 0.5 angstrom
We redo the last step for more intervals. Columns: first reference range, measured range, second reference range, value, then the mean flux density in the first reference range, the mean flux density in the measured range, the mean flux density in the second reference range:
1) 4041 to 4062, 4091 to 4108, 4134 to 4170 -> 2.7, 14.2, 11.6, 13.3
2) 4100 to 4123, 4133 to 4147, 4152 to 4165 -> -0.4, 12.1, 13.4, 13.5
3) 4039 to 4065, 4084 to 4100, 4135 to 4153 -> 2.1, 14.2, 11.9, 13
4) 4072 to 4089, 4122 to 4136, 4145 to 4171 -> 0.0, 13.2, 13.2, 13.2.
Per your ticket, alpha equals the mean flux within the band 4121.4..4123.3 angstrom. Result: 12.8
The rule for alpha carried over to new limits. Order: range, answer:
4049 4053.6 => 14.7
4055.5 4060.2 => 13.6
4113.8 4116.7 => 13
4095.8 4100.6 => 11.5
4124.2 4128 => 13.2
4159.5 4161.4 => 14.2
